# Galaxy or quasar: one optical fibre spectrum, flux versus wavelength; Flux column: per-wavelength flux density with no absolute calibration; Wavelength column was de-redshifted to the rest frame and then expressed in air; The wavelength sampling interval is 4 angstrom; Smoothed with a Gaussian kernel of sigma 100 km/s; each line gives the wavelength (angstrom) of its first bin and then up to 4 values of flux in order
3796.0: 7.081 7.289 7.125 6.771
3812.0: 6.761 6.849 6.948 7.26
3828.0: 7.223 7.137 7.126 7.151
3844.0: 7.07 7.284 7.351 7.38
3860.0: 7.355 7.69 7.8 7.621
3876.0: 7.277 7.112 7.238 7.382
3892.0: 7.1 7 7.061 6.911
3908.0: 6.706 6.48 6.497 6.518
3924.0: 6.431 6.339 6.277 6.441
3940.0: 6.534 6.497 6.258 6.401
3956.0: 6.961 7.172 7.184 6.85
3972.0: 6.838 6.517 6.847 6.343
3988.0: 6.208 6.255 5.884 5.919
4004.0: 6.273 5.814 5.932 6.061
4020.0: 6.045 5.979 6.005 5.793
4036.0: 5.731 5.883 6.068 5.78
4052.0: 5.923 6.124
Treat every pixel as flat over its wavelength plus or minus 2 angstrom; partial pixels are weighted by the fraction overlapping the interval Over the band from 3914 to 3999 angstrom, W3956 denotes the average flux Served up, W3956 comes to 6.53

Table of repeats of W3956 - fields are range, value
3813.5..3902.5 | 7.24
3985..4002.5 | 6.09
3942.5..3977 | 6.75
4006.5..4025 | 5.97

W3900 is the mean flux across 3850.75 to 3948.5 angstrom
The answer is 6.94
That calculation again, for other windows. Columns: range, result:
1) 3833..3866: 7.3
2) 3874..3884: 7.2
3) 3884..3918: 6.91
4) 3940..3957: 6.5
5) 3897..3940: 6.57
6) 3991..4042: 5.96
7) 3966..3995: 6.53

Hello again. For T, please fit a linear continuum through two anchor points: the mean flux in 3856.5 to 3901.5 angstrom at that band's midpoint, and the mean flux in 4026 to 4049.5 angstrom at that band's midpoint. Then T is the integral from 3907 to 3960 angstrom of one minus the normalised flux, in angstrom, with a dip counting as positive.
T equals 2.49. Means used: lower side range 7.34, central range 6.51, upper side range 5.88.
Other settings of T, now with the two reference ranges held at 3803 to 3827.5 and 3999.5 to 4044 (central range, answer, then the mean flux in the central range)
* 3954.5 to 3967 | -1.7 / 7.09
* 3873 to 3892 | -1.8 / 7.26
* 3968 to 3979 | -0.9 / 6.72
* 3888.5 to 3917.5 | -1.4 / 6.86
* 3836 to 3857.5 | -1.3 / 7.23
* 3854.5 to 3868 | -1.6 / 7.53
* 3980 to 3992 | -0.5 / 6.37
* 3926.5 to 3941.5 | 0.0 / 6.4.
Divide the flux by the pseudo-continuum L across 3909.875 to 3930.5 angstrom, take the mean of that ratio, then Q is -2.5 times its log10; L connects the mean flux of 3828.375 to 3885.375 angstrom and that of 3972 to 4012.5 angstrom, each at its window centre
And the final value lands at 0.06 mag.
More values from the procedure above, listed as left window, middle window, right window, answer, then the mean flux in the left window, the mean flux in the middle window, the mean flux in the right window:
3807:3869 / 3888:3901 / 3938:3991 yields -0.023 mag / 7.19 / 7.1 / 6.65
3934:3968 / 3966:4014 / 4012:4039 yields -0.001 mag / 6.69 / 6.31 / 5.93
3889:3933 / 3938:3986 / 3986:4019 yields -0.062 mag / 6.69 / 6.7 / 6.04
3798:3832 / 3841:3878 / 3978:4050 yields -0.092 mag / 7.03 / 7.42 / 6.05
